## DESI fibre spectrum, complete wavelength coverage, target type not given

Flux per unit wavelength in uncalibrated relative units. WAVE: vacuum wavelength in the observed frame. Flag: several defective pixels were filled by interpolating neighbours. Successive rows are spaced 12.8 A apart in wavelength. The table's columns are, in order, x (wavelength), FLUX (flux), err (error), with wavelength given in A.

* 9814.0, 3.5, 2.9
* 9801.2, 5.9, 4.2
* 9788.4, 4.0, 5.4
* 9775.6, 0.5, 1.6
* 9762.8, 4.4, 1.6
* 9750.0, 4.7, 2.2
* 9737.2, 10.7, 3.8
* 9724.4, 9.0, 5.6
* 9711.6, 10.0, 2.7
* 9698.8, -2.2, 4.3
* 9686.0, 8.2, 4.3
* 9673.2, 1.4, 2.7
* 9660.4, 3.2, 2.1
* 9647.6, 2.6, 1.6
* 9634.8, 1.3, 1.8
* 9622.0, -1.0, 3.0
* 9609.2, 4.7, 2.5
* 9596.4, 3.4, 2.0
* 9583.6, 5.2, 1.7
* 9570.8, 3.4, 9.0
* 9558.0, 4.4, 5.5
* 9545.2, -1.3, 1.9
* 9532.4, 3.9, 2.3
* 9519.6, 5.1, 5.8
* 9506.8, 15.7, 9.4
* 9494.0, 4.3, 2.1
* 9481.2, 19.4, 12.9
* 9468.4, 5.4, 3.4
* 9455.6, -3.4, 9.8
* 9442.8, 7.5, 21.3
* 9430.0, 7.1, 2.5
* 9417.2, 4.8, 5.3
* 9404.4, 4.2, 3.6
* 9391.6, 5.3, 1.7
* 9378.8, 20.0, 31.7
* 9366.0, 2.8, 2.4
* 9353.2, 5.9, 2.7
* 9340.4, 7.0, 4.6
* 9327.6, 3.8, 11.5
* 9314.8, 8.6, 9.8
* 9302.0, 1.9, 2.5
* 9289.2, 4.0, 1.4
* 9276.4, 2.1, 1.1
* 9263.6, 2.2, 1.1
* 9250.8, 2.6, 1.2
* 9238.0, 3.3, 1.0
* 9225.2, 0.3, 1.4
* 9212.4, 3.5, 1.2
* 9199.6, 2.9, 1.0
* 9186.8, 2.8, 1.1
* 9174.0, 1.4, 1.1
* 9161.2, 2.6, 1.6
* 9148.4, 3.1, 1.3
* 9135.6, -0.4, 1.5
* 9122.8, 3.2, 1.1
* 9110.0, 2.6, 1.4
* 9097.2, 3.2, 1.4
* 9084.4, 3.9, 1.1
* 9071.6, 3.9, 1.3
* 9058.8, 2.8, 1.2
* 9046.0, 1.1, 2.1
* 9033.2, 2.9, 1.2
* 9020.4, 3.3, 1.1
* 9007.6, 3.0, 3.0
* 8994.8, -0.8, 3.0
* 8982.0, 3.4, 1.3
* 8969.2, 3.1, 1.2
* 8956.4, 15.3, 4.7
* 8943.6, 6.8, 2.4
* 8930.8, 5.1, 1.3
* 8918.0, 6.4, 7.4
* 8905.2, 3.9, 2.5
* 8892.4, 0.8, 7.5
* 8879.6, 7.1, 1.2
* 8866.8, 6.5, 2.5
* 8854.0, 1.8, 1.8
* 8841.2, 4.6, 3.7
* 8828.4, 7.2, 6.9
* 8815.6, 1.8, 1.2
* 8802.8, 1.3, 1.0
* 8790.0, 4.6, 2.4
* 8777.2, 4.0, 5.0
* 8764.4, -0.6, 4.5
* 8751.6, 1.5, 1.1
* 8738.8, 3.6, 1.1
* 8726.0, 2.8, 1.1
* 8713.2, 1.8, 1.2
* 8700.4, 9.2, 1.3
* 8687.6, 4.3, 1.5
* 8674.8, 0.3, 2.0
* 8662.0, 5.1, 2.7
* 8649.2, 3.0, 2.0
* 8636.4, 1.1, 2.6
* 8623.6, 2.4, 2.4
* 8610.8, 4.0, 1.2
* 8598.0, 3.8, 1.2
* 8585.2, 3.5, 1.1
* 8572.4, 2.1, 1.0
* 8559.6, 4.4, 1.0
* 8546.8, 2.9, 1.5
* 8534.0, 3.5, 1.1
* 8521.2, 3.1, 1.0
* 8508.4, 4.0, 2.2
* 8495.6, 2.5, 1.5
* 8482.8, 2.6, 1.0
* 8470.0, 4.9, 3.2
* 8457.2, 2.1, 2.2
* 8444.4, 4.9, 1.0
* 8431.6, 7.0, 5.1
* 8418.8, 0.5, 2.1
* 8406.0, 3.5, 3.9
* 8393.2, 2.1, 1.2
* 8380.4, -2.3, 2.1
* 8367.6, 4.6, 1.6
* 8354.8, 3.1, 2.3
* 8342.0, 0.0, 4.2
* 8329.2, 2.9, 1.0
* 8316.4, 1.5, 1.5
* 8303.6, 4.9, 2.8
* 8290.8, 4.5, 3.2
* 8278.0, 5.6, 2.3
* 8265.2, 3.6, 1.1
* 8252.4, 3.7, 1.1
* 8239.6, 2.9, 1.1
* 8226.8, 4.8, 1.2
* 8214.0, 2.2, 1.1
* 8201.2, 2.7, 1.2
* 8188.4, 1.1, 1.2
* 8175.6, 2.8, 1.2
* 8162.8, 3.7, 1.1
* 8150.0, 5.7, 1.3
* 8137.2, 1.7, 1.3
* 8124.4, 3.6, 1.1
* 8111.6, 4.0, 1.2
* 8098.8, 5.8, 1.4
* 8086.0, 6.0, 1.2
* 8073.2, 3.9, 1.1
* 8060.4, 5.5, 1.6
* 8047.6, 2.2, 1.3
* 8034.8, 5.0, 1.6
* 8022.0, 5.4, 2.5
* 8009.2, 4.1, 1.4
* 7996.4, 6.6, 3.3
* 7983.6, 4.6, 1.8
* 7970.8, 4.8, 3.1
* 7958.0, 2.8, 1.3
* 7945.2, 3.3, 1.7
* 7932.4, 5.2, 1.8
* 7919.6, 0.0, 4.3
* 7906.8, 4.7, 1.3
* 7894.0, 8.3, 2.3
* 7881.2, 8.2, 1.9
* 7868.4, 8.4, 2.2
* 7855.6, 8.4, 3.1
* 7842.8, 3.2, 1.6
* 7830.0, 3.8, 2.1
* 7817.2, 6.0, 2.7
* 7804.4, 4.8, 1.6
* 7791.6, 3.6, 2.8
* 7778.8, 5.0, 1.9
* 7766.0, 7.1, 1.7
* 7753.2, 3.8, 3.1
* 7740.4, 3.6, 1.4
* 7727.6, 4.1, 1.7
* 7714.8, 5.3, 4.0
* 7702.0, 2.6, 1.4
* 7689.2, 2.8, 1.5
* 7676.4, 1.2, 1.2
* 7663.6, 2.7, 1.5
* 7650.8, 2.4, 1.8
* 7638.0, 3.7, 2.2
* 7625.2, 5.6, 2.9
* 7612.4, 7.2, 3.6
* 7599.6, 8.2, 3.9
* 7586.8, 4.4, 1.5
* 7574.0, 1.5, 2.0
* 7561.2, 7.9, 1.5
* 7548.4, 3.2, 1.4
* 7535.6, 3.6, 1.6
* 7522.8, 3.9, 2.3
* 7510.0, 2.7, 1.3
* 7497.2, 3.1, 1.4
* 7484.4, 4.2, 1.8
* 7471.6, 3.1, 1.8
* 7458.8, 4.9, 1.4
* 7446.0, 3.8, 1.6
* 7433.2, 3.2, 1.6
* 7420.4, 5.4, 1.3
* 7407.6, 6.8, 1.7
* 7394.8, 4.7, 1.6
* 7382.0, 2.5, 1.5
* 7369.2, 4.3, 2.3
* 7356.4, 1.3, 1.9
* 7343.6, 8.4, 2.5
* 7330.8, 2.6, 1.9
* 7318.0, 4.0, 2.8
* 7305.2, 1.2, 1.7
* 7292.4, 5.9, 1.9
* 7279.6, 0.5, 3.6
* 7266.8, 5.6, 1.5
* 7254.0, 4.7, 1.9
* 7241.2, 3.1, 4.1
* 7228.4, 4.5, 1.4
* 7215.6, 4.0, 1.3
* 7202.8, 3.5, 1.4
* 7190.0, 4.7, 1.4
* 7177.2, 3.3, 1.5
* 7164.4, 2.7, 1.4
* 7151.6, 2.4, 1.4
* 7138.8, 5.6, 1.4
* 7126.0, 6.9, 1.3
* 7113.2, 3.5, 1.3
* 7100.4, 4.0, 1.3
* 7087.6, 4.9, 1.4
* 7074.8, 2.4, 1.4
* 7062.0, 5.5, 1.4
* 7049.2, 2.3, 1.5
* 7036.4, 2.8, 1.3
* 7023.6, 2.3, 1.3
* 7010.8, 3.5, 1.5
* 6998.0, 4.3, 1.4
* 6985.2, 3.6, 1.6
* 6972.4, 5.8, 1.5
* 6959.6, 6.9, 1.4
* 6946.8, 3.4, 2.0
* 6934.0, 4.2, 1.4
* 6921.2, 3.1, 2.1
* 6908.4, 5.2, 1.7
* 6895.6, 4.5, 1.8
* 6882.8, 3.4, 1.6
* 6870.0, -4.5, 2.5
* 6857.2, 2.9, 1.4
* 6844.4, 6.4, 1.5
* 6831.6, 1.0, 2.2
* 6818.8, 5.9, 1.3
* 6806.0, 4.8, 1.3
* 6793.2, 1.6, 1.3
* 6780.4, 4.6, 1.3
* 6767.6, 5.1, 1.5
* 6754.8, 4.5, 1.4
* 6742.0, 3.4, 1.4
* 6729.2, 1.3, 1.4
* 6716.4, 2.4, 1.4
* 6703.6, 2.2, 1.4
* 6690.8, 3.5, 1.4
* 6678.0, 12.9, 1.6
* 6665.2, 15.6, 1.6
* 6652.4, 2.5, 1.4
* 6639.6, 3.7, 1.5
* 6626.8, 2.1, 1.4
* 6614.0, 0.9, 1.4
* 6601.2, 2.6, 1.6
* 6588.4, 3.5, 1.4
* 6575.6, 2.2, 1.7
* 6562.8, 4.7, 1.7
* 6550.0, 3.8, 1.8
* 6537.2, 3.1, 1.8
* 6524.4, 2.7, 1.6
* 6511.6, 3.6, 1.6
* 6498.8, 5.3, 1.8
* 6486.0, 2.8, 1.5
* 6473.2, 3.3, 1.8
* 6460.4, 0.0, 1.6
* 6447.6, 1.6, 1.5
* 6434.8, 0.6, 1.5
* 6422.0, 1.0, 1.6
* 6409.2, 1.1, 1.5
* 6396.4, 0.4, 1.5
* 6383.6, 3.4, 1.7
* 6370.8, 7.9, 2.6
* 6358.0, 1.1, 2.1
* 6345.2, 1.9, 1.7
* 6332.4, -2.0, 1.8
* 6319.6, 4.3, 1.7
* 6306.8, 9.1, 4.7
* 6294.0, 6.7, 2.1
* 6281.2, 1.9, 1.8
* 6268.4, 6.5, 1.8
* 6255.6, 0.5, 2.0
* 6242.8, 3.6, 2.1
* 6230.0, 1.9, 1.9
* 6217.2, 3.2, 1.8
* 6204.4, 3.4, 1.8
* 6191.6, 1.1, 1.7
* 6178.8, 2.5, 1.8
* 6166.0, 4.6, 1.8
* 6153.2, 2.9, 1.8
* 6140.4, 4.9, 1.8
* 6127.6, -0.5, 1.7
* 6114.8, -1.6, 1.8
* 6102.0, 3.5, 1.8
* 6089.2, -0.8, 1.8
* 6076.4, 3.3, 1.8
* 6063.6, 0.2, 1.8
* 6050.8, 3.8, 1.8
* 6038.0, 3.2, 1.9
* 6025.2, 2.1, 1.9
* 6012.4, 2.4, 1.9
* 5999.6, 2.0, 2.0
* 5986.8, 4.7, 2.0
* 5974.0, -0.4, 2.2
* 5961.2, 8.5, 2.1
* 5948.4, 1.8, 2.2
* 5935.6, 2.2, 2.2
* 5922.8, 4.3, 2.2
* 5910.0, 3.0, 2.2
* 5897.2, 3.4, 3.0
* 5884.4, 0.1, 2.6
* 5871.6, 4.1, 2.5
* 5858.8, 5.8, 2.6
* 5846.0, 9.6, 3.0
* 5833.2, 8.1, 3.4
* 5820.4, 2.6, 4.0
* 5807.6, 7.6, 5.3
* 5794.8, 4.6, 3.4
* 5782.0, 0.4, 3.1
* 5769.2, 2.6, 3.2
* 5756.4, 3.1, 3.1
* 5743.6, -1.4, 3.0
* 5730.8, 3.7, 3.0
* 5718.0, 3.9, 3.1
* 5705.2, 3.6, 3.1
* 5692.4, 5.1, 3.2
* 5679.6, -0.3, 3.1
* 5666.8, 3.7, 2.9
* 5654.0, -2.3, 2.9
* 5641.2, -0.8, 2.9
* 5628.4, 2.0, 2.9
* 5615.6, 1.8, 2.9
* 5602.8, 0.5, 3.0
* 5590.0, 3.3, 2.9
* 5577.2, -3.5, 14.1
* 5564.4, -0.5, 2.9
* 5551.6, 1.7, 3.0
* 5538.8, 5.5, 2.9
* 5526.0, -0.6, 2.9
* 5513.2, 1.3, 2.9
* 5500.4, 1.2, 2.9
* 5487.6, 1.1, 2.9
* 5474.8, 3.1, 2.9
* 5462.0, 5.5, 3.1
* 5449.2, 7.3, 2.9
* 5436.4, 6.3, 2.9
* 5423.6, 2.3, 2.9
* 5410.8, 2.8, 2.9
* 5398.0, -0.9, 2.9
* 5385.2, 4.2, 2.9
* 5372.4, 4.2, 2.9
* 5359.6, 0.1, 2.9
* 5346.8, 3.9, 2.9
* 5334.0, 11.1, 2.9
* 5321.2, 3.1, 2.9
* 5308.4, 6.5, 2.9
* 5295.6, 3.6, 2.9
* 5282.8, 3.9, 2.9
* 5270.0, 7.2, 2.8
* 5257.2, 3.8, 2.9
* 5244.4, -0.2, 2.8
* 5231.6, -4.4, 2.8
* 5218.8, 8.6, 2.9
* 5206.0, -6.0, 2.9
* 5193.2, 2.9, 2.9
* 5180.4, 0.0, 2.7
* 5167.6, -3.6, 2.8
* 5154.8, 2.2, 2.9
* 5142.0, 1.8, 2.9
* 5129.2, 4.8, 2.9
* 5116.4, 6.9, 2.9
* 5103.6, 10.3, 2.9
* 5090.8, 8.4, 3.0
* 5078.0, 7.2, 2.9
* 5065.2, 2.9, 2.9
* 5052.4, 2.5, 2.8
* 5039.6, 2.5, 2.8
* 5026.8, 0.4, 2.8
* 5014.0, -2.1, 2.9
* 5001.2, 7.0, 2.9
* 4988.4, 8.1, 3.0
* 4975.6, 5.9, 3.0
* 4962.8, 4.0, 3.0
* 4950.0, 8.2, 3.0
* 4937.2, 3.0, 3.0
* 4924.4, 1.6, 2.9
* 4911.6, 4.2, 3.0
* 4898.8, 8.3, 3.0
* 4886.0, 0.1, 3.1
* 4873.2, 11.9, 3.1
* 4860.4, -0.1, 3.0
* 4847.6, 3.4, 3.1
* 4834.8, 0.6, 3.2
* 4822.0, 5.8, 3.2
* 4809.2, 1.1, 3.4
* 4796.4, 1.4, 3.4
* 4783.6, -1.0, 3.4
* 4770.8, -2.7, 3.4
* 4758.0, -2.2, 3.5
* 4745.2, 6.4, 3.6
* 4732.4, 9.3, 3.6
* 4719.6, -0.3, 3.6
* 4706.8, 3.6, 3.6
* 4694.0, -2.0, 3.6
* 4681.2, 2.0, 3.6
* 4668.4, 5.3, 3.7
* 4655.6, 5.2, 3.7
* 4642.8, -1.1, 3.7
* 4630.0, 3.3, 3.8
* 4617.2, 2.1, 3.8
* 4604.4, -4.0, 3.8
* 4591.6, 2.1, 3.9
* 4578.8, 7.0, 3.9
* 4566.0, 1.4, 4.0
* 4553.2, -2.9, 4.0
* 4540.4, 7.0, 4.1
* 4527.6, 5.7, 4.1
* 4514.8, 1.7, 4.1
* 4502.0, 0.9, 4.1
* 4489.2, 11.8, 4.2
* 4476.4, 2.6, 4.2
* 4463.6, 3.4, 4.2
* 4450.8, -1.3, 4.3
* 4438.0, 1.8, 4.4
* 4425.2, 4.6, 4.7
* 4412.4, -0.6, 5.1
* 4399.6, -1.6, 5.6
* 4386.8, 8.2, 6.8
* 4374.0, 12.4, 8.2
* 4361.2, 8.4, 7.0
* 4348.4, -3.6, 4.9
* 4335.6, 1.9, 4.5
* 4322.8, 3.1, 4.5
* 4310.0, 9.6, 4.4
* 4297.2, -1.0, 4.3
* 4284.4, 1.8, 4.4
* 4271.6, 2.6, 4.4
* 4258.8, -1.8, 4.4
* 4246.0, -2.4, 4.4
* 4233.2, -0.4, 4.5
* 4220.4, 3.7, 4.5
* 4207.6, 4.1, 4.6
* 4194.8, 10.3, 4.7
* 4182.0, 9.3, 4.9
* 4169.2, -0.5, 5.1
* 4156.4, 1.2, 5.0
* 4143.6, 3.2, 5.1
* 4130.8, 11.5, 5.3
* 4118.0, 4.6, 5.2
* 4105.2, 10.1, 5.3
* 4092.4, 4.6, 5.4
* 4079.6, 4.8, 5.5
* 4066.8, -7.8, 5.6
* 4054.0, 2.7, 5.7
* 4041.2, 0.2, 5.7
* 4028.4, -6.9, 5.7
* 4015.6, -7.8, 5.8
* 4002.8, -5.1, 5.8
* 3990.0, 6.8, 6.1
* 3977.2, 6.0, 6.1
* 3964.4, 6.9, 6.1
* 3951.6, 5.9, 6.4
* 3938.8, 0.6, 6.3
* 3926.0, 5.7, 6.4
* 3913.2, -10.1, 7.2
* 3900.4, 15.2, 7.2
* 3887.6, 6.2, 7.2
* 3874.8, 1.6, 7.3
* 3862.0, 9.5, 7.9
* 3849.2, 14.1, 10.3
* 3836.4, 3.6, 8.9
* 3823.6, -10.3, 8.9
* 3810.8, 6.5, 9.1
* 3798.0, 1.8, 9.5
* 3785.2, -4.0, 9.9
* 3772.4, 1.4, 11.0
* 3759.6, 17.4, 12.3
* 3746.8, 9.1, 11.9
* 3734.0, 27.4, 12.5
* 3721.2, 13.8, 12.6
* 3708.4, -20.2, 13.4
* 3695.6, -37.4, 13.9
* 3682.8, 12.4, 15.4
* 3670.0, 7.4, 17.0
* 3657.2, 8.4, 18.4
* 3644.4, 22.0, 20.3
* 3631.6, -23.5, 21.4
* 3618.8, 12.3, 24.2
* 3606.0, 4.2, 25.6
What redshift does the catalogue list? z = 0.79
